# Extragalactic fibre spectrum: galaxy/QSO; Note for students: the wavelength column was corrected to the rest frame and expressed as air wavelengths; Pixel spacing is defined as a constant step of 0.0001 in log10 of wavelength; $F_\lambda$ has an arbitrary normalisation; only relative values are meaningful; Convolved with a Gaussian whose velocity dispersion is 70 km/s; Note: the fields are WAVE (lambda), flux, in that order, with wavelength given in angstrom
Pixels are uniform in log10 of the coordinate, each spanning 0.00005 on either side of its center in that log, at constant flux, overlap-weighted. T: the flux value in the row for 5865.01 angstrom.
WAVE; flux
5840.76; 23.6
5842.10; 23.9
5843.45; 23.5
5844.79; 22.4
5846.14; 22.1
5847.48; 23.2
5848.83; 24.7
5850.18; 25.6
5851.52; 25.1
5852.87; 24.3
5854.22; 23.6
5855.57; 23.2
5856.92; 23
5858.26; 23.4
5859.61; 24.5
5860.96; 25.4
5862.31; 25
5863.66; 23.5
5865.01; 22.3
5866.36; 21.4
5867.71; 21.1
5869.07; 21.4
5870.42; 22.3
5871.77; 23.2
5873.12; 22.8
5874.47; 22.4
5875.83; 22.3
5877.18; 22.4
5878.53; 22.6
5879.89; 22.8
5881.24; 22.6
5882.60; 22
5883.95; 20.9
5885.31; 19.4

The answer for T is 22.3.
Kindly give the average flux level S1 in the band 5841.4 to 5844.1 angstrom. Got 23.7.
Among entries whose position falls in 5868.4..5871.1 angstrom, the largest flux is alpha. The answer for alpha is 22.3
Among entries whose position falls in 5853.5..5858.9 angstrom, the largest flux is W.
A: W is 23.6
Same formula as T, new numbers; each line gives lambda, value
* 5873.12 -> 22.8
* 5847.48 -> 23.2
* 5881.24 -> 22.6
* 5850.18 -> 25.6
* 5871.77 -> 23.2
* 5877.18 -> 22.4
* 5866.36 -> 21.4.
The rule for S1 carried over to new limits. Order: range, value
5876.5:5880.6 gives 22.6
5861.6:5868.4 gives 22.6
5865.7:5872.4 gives 21.9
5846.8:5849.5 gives 24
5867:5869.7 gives 21.2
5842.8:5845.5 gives 22.9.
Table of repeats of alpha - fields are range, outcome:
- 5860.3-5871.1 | 25.4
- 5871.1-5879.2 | 23.2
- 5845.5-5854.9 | 25.6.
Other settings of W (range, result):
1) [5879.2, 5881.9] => 22.8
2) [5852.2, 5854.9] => 24.3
